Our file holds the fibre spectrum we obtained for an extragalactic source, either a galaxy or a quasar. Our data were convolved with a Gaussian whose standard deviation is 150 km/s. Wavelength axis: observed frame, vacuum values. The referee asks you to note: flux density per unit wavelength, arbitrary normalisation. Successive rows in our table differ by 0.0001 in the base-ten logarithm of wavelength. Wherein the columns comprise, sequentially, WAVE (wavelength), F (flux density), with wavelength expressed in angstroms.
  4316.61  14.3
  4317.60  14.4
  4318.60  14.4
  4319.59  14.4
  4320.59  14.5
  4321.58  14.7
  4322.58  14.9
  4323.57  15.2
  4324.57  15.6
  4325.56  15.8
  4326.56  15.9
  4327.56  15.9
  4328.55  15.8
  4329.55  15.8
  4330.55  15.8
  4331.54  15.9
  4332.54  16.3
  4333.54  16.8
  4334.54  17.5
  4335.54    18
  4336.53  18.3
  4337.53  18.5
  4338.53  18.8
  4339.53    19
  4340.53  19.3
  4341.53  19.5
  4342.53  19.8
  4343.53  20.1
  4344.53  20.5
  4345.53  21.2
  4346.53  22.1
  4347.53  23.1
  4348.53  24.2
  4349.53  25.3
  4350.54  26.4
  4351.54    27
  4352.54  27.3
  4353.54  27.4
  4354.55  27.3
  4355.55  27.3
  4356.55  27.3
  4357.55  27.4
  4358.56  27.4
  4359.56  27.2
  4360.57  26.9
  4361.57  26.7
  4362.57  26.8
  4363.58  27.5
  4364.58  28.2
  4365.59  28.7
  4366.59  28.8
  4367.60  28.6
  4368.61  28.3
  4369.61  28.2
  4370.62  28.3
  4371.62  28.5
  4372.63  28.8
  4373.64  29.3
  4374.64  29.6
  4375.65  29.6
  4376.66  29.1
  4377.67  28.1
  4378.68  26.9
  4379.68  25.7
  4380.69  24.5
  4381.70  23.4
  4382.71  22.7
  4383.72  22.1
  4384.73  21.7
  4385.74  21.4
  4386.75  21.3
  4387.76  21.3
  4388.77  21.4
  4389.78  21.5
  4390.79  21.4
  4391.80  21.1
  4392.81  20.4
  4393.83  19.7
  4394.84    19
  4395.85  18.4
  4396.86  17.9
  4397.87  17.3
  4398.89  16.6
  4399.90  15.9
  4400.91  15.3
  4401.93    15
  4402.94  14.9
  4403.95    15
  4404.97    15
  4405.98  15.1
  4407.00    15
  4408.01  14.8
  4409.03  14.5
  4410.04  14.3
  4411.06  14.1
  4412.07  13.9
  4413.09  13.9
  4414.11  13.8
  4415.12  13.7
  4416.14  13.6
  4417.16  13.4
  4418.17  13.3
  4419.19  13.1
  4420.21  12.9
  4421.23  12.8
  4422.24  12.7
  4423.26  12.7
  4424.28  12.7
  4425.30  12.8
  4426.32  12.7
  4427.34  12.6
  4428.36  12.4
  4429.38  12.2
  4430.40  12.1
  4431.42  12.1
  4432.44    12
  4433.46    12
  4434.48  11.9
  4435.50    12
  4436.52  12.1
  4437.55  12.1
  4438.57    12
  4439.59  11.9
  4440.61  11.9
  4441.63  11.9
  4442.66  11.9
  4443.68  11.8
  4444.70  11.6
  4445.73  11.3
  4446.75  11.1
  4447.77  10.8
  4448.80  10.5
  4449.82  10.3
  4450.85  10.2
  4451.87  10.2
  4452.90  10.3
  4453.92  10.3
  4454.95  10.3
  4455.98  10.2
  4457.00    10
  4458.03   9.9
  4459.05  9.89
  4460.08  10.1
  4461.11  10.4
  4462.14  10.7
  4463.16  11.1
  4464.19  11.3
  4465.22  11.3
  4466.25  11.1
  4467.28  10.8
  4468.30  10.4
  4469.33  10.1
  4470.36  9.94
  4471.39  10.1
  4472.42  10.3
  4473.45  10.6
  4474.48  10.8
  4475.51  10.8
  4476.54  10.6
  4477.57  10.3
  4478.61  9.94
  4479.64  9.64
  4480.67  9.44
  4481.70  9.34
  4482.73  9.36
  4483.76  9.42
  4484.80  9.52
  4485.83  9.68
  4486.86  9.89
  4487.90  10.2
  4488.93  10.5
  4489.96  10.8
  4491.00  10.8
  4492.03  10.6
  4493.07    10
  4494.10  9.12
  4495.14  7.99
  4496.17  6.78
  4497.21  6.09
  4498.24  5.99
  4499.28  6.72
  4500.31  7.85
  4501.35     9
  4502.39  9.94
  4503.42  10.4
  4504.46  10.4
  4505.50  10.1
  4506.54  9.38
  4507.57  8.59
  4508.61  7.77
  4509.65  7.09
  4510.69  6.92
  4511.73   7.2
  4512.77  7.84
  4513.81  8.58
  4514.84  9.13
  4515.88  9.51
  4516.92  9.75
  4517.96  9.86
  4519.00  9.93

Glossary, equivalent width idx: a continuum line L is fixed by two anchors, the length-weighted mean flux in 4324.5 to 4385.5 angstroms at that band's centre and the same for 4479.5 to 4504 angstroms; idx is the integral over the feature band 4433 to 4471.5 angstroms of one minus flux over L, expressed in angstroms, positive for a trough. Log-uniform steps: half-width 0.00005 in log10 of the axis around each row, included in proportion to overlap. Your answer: 6.69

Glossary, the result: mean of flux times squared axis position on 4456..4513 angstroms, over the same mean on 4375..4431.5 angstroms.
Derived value 0.6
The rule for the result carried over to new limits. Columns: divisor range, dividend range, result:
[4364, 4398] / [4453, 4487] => 0.43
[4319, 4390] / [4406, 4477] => 0.54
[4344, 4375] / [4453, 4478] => 0.41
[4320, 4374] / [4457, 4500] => 0.46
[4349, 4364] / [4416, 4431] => 0.49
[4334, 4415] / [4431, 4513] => 0.48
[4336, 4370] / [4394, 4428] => 0.60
